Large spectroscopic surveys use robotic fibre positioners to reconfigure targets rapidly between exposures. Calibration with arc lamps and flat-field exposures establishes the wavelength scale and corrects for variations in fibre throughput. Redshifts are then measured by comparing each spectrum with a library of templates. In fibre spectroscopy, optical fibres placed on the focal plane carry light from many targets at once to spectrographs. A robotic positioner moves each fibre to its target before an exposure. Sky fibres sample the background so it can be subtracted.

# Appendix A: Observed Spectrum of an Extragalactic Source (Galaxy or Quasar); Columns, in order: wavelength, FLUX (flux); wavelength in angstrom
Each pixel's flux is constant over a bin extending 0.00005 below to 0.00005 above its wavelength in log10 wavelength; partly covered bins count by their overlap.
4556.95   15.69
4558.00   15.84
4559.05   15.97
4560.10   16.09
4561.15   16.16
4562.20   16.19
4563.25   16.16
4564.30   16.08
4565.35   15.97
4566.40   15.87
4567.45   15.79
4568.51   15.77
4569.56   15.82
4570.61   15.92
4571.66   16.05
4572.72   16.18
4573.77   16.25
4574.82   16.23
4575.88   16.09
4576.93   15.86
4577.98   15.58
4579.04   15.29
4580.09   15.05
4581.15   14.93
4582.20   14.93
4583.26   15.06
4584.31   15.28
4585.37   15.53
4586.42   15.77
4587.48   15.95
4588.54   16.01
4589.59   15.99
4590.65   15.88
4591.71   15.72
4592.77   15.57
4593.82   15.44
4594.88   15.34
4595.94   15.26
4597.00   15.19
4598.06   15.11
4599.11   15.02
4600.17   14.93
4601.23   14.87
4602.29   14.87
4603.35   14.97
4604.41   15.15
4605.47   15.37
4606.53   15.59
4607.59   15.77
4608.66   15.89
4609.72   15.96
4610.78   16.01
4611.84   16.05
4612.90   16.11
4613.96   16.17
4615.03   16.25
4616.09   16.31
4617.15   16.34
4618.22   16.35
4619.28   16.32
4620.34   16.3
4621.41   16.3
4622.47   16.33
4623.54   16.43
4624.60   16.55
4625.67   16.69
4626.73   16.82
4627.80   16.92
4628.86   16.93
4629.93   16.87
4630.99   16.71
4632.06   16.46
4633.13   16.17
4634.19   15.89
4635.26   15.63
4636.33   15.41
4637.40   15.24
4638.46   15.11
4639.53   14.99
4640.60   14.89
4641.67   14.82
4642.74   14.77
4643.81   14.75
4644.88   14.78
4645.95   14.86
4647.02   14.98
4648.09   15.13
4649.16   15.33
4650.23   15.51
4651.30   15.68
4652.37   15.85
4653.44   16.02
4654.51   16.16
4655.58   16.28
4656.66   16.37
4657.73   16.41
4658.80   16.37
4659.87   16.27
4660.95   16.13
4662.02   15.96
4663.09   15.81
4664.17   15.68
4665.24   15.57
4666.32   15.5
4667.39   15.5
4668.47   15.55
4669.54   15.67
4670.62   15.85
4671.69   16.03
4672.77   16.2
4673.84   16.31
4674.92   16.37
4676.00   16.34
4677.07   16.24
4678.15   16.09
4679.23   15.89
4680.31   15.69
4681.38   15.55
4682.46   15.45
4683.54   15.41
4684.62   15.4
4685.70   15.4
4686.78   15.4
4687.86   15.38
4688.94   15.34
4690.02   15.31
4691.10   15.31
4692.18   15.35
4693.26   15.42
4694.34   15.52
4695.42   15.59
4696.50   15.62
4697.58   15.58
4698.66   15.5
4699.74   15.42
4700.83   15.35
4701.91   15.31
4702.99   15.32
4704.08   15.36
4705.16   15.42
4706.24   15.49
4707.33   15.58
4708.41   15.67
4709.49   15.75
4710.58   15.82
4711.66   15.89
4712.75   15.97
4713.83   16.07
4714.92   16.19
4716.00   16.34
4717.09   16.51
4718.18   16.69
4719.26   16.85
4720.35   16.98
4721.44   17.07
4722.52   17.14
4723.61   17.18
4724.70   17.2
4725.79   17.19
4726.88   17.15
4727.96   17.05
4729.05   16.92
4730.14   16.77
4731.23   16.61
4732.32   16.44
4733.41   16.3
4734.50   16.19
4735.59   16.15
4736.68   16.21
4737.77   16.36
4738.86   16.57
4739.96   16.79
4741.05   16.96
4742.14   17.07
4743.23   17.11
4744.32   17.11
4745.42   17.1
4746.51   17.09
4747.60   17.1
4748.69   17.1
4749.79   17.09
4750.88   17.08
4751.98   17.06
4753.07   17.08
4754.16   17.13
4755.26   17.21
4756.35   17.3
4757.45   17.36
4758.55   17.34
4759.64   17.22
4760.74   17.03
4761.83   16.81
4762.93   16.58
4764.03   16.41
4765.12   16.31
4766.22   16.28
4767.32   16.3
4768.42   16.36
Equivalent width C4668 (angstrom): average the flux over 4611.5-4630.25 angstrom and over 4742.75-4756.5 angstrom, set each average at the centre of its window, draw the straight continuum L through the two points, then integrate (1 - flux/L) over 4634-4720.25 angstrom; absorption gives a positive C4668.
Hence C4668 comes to 5.5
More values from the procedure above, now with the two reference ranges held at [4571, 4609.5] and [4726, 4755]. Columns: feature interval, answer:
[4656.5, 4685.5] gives 0.57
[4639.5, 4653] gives 0.75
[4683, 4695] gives 0.73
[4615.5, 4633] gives -0.80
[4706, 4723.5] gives 0.34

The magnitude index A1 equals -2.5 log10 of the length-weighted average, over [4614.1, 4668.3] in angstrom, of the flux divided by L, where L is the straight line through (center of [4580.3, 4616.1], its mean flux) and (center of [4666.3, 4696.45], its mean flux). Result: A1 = -0.02 mag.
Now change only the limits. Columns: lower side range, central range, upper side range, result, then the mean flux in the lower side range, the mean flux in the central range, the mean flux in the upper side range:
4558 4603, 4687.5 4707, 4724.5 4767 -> 0.073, 15.6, 15.4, 16.9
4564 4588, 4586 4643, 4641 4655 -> -0.024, 15.7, 15.8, 15.3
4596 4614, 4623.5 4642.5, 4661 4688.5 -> -0.029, 15.5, 16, 15.8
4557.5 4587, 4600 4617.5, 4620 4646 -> 0.010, 15.8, 15.7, 15.9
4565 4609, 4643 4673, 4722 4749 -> 0.031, 15.5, 15.7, 16.8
